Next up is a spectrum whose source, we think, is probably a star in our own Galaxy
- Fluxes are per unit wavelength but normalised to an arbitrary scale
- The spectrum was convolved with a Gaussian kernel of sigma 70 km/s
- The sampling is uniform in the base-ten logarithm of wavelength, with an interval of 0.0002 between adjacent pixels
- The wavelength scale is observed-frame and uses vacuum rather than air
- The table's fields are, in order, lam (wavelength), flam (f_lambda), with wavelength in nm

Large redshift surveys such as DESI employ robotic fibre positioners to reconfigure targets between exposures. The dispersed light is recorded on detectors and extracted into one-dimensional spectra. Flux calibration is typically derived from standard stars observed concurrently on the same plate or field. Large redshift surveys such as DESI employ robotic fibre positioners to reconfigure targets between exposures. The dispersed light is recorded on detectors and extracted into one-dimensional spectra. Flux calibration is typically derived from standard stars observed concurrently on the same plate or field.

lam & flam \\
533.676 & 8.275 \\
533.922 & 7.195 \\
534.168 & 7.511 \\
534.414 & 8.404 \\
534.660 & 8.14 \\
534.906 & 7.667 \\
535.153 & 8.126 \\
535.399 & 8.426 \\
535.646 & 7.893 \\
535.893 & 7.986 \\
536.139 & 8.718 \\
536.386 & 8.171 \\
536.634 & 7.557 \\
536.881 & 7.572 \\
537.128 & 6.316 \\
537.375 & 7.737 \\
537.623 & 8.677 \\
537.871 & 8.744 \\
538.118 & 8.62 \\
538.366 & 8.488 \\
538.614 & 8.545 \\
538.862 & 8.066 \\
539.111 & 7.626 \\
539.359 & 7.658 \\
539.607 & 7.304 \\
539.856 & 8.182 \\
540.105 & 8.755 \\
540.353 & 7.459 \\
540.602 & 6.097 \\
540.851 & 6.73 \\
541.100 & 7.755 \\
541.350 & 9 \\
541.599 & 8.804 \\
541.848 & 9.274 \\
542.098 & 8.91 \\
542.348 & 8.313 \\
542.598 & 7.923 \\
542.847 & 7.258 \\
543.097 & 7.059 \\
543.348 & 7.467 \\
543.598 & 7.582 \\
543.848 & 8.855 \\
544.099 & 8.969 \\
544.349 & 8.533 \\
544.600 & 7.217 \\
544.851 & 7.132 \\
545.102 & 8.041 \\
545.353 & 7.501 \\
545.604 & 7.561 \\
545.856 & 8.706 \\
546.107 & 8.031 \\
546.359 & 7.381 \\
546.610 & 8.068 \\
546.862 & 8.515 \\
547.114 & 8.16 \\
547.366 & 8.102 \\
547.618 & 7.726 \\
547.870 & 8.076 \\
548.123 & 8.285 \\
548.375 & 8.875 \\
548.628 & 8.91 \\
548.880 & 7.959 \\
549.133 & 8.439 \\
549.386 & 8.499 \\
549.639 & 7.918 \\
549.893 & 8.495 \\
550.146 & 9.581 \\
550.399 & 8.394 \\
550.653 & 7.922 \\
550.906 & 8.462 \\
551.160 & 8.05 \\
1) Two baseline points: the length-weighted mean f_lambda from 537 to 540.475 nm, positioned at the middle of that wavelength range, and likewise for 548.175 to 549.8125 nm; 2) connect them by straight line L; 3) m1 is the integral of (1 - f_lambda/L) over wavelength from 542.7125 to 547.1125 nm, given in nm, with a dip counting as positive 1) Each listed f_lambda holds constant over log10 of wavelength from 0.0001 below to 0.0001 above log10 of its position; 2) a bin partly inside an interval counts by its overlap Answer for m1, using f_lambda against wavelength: 0.202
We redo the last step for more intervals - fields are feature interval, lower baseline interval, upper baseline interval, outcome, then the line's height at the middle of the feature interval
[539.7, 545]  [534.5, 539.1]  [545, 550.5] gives 0.13 nm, 8.16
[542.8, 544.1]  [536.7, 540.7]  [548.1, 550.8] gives 0.06 nm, 8.15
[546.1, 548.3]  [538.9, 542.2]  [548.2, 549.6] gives 0.09 nm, 8.38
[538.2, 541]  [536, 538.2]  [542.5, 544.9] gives 0.07 nm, 7.93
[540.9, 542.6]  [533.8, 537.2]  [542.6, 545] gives -0.16 nm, 7.81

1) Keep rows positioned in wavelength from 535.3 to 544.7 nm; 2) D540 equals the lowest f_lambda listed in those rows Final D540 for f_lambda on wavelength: 6.097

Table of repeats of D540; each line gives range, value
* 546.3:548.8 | 7.381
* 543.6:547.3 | 7.132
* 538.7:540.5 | 7.304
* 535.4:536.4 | 7.893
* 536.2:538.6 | 6.316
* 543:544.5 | 7.059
